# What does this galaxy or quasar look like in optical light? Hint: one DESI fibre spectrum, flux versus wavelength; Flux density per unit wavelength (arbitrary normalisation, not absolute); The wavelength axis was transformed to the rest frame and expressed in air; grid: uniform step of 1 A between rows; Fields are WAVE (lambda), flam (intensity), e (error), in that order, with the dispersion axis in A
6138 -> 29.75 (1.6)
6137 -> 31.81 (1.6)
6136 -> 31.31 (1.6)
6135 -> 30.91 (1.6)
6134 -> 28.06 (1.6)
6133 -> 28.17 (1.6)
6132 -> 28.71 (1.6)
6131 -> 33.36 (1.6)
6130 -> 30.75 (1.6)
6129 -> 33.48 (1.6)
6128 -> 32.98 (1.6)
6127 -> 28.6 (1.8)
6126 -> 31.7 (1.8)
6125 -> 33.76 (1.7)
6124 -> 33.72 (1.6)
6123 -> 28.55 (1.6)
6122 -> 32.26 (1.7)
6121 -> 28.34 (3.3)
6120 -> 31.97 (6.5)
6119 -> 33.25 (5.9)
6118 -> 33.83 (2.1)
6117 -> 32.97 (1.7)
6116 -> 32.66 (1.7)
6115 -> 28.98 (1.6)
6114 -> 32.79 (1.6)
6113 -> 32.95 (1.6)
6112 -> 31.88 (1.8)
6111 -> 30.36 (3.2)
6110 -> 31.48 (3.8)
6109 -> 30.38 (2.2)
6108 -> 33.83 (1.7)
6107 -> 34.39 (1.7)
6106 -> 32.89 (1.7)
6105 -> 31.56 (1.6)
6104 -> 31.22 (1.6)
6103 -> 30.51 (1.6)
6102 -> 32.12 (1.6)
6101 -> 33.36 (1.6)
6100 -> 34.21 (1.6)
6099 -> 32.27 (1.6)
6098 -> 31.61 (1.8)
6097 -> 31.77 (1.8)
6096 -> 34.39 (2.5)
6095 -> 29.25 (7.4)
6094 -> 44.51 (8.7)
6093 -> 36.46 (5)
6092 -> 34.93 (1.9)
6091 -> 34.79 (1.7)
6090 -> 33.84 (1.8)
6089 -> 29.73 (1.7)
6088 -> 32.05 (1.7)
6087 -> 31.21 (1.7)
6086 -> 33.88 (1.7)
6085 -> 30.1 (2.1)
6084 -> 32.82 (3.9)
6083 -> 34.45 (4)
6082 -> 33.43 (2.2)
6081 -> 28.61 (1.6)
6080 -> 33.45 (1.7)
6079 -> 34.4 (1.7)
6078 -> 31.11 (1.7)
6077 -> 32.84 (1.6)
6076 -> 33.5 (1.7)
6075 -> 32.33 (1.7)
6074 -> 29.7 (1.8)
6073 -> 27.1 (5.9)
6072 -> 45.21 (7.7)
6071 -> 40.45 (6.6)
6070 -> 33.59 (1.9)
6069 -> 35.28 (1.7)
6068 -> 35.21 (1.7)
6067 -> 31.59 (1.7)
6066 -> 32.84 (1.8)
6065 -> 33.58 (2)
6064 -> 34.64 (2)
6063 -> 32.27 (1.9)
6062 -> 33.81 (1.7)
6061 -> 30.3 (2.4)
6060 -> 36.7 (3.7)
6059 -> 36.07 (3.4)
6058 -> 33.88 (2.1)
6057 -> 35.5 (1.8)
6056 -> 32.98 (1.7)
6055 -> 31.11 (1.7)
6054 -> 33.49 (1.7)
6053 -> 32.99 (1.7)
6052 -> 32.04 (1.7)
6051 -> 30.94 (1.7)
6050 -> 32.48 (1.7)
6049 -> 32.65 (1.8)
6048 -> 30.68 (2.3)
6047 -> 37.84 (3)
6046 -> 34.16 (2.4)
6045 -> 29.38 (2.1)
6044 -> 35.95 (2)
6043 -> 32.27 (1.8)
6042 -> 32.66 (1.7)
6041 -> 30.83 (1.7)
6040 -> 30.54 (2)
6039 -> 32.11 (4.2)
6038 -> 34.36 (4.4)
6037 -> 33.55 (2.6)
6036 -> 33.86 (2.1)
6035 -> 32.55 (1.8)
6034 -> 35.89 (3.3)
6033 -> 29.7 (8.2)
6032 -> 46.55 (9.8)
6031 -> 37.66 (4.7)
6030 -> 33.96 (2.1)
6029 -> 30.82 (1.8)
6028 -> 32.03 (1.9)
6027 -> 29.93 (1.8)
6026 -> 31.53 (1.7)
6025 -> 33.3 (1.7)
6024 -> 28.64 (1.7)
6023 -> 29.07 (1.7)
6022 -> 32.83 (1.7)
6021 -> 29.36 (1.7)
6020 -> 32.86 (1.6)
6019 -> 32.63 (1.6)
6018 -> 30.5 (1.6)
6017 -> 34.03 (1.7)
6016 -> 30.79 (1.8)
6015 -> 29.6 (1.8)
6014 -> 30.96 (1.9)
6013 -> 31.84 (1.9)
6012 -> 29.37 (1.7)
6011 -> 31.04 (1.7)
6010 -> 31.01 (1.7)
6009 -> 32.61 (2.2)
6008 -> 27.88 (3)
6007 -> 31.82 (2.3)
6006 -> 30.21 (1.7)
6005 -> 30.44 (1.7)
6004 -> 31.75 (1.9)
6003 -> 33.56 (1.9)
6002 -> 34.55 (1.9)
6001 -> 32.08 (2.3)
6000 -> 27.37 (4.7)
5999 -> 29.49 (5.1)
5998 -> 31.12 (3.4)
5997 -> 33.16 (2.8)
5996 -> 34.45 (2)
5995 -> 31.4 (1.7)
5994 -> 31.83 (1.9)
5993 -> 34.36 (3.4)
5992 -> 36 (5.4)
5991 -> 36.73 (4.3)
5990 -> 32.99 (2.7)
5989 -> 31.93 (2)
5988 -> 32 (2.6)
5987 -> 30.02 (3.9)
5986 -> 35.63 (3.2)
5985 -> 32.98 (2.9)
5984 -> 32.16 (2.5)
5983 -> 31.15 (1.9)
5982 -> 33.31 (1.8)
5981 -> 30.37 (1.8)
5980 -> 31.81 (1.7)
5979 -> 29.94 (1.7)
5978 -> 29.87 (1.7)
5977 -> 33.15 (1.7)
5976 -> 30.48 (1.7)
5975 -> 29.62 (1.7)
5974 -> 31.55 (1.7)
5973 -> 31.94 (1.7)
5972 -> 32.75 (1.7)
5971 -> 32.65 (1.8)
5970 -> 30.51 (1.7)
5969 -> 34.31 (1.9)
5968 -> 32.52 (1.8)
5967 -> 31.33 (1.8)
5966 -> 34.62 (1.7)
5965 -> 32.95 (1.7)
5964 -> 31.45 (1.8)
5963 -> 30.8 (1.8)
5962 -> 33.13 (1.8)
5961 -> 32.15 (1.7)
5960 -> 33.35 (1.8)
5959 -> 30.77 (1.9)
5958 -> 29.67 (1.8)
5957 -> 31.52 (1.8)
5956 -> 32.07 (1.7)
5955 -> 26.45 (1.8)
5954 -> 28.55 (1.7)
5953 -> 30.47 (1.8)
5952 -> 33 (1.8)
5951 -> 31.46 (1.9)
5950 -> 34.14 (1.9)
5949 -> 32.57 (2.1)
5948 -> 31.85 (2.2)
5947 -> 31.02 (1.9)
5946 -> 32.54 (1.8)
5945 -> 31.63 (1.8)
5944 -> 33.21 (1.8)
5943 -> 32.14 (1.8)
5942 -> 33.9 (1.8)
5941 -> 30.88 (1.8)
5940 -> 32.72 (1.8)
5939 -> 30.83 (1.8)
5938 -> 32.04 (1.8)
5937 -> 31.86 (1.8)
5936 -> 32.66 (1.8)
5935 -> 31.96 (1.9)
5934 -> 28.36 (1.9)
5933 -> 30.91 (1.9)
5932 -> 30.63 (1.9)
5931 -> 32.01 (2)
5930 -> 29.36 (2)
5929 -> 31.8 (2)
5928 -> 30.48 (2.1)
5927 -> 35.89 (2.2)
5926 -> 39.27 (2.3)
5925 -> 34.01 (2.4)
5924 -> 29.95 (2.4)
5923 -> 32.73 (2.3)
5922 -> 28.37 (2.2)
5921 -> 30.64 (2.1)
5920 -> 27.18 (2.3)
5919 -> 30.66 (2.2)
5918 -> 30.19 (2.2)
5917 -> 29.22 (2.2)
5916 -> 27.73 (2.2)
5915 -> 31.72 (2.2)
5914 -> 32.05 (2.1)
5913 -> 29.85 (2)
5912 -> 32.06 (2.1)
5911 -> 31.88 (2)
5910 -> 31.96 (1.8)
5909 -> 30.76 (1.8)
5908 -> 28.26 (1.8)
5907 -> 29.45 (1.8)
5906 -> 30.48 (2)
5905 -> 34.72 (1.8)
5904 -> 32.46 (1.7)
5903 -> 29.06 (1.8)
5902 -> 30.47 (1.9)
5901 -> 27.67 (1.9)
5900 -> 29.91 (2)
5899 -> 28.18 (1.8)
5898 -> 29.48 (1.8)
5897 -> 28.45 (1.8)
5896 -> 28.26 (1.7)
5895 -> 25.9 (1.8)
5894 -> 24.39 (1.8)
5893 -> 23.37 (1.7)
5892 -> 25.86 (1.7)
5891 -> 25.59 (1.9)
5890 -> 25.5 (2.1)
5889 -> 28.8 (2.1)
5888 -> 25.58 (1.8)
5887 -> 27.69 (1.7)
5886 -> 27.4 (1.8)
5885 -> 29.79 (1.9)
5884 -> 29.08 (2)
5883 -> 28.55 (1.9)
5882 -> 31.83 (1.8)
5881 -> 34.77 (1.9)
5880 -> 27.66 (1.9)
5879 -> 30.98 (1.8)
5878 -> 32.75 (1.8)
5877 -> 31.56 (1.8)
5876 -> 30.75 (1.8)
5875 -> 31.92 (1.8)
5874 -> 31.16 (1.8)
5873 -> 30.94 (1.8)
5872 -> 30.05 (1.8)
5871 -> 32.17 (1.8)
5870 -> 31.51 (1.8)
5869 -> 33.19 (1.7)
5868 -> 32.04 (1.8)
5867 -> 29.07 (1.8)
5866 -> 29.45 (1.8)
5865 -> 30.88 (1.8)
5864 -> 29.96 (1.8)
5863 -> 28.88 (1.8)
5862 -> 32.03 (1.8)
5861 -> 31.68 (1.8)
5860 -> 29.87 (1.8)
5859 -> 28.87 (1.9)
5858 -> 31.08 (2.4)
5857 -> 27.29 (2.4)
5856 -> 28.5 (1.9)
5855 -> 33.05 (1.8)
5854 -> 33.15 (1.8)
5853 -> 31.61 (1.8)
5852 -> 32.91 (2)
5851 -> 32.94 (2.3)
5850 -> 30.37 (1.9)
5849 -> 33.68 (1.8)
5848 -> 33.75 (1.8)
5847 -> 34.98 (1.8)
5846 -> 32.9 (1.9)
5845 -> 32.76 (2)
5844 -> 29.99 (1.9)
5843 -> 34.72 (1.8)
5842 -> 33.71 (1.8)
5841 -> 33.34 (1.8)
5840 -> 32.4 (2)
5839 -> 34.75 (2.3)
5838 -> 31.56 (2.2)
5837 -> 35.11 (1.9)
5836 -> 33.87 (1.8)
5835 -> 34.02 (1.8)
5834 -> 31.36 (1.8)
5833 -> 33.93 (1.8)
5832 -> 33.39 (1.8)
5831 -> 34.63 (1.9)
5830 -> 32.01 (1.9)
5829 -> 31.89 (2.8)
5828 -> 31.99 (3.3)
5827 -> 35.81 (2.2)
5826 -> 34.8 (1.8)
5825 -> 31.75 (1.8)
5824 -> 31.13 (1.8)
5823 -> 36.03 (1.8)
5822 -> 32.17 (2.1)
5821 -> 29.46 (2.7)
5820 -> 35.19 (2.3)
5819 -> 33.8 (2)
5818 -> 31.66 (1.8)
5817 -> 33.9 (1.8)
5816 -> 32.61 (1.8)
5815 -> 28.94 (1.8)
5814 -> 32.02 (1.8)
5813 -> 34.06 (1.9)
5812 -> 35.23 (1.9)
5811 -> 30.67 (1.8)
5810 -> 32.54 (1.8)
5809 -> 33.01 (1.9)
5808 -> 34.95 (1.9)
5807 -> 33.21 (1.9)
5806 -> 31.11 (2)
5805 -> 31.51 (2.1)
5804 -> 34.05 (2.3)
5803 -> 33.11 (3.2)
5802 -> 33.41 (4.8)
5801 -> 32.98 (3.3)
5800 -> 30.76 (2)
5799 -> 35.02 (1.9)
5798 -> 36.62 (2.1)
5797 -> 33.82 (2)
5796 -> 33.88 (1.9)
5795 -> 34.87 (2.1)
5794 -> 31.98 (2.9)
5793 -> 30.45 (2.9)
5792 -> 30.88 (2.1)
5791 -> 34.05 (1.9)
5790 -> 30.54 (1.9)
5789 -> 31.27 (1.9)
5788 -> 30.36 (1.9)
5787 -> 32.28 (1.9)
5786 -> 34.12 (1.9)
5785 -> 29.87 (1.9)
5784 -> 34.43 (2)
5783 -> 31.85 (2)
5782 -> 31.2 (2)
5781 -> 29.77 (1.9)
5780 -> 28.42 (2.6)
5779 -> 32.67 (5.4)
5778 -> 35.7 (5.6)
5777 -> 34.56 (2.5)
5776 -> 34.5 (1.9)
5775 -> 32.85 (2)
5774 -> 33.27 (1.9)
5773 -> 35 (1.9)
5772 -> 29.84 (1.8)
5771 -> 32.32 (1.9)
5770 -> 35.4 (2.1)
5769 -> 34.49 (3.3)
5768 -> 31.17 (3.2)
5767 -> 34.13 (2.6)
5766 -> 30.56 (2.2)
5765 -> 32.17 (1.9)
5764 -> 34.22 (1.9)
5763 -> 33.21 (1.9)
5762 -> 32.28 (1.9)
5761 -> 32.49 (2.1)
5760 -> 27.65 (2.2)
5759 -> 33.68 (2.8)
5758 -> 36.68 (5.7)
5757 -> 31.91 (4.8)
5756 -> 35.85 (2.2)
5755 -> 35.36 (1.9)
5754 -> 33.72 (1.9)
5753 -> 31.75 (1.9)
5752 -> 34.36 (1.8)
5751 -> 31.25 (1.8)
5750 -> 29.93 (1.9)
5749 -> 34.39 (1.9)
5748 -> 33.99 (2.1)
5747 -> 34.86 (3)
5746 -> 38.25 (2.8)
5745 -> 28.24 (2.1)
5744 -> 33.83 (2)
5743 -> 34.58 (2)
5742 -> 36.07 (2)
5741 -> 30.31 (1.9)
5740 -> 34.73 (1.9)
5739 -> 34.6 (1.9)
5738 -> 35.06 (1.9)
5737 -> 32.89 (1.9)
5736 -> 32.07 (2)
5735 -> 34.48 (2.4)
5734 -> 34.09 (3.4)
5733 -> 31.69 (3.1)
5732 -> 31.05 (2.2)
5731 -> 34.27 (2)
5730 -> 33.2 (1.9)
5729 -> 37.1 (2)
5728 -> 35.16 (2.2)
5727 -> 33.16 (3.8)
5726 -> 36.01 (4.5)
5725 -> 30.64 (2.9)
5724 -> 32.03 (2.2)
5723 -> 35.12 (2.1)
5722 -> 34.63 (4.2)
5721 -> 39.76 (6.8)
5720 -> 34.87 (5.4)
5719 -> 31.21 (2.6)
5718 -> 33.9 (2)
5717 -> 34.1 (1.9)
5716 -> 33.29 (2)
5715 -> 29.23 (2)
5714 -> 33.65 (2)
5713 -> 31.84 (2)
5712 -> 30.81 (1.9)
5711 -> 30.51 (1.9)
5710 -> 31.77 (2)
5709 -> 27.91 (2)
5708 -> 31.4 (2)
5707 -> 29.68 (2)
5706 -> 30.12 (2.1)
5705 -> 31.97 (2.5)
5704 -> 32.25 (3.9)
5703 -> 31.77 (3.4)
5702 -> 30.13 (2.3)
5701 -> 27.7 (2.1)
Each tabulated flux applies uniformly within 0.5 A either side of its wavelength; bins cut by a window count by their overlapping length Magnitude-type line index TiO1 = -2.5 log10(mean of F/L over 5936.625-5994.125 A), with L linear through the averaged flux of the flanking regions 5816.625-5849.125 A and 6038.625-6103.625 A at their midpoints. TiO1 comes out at 0.040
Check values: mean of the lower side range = 33.2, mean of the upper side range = 33.2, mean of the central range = 32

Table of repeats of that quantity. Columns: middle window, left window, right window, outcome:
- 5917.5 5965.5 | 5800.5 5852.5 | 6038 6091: 0.049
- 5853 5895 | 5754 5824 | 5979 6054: 0.102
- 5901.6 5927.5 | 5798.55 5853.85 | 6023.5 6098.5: 0.065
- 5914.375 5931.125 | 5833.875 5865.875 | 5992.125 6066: 0.034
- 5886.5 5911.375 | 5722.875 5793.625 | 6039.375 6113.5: 0.159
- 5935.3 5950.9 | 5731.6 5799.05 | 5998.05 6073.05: 0.020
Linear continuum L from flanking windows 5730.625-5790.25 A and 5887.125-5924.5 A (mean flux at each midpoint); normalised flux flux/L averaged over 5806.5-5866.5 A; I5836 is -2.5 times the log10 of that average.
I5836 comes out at -0.05 mag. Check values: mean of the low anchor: 32.9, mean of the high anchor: 29.1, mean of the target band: 32.4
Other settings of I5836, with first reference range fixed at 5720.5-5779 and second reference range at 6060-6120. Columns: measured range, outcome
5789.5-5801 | 0.02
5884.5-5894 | 0.25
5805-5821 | 0.02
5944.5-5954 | 0.05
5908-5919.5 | 0.09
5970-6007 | 0.04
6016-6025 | 0.06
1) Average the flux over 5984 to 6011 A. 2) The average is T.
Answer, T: 32.2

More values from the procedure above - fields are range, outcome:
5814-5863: 32.5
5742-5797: 32.8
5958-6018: 31.9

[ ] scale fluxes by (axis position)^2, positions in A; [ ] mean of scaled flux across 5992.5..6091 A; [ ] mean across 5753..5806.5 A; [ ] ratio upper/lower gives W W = 1.1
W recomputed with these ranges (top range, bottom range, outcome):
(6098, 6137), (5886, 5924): 1.17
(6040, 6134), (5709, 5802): 1.11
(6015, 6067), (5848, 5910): 1.16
